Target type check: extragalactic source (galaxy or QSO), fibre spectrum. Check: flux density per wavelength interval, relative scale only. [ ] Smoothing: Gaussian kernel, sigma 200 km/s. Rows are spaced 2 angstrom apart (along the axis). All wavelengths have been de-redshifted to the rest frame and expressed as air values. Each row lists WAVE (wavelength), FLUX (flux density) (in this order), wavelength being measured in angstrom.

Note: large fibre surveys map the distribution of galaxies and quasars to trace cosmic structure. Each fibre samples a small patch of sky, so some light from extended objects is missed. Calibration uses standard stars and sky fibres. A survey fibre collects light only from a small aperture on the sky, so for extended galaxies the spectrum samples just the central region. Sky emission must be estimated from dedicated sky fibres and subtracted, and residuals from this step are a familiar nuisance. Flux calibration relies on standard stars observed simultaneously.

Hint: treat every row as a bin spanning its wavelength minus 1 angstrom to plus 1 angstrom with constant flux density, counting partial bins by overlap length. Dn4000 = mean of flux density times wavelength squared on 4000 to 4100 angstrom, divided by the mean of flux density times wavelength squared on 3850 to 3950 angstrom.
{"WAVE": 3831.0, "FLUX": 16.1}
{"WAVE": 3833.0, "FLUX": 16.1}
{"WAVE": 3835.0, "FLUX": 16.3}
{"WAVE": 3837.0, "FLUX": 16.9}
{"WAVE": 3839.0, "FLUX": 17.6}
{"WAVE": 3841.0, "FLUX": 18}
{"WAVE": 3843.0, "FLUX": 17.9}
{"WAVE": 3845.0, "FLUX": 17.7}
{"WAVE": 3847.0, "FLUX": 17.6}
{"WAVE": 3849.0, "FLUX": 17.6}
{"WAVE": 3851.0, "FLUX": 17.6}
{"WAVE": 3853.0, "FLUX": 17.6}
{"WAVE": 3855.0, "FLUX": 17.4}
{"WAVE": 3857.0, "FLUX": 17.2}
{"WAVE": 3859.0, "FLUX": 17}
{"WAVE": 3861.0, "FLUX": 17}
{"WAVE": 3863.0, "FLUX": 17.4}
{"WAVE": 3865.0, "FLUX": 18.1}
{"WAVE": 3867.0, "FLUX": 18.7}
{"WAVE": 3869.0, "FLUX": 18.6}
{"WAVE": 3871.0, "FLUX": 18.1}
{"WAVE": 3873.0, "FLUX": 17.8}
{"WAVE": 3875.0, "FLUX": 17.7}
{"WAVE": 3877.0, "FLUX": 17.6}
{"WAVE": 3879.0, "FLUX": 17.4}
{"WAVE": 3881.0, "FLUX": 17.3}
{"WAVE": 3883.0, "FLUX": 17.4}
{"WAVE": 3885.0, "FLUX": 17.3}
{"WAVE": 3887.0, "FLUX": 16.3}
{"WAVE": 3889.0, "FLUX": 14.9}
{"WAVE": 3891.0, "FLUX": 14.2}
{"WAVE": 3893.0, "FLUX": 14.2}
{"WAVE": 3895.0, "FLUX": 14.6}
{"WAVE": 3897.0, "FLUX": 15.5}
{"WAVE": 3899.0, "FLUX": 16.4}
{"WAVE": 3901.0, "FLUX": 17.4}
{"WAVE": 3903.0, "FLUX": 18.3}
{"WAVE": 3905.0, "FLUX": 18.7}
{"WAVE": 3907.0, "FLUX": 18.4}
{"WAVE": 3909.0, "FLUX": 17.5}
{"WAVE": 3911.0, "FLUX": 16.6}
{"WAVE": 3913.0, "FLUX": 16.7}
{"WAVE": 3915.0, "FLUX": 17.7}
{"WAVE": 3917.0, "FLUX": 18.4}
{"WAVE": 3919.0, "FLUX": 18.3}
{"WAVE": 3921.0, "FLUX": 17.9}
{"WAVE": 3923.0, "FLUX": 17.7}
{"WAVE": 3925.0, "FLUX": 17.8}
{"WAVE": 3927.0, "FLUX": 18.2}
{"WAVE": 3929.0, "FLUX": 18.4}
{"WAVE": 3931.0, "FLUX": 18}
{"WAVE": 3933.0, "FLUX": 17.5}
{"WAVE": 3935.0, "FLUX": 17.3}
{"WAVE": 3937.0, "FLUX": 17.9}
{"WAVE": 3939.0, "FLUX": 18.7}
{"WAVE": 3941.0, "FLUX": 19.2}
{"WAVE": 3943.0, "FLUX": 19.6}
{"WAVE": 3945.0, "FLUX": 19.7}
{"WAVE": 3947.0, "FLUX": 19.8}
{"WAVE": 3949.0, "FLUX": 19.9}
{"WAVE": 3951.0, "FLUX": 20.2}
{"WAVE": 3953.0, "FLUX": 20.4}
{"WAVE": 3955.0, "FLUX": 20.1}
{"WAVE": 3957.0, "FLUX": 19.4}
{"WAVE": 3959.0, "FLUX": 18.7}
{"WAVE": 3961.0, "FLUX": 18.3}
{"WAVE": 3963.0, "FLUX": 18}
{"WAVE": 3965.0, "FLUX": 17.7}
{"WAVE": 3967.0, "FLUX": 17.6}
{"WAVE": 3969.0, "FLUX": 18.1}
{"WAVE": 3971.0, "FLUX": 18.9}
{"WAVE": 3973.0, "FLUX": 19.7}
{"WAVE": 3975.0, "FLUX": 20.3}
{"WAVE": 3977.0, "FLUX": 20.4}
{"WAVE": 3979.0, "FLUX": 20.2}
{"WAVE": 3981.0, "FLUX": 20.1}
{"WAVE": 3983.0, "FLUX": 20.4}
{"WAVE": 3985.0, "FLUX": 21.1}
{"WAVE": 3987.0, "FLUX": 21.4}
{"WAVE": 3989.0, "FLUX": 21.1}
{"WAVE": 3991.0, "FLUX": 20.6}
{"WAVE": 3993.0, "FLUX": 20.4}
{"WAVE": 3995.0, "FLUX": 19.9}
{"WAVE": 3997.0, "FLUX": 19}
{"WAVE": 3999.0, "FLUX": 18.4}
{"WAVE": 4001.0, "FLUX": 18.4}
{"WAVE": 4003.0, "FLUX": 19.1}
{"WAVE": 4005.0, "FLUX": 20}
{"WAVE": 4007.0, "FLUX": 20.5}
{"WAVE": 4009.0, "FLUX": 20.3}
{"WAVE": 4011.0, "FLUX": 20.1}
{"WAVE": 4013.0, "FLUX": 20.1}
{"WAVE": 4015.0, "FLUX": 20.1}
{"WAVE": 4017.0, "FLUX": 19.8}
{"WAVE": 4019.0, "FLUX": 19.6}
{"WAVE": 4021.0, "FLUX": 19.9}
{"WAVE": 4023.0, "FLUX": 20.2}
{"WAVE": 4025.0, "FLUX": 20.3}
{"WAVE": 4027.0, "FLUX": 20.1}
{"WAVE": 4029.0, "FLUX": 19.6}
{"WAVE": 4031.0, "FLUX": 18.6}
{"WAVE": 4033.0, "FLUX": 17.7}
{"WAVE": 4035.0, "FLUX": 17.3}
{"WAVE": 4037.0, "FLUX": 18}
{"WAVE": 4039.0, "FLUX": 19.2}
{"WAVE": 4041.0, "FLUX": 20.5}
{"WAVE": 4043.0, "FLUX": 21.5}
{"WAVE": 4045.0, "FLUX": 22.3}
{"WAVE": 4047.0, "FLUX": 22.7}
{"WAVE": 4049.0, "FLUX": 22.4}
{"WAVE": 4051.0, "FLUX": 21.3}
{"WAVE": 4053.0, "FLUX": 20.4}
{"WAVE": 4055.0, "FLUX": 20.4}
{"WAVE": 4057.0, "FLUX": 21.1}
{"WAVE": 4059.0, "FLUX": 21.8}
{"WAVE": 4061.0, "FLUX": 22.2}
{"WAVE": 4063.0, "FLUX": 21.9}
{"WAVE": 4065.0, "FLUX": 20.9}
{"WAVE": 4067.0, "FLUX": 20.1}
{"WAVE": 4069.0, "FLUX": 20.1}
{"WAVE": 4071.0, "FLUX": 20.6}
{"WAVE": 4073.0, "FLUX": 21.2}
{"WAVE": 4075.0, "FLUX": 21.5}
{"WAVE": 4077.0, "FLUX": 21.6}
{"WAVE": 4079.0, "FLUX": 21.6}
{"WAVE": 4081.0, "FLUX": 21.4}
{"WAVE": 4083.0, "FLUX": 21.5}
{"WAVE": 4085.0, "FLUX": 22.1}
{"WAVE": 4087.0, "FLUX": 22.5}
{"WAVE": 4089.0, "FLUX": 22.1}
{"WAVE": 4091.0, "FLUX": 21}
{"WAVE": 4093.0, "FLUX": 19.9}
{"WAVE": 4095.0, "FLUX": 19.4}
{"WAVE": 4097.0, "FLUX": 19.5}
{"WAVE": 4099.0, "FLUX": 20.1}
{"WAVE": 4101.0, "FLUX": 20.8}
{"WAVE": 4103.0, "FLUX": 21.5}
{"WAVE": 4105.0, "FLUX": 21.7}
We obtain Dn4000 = 1.26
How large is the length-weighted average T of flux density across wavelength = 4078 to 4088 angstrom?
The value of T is 21.8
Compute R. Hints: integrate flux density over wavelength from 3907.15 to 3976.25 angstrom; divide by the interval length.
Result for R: 18.5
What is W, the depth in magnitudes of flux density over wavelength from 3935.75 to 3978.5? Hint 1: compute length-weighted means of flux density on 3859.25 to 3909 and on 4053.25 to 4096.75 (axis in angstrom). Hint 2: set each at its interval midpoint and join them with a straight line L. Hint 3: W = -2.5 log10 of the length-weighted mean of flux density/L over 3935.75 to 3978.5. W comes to -0.03 mag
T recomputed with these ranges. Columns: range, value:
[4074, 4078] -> 21.6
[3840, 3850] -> 17.8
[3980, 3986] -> 20.5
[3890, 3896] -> 14.3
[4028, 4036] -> 18.3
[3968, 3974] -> 18.9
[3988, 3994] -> 20.7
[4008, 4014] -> 20.2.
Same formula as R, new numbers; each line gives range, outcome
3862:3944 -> 17.5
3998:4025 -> 19.8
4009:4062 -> 20.3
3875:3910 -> 16.7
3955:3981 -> 19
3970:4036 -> 19.8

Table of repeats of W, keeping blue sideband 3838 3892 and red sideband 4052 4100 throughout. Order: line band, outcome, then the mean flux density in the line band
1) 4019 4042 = 0.055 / 19.2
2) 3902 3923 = 0.021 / 17.8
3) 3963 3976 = 0.030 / 18.7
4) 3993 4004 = 0.033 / 19.1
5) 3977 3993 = -0.065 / 20.7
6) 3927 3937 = 0.041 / 17.9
